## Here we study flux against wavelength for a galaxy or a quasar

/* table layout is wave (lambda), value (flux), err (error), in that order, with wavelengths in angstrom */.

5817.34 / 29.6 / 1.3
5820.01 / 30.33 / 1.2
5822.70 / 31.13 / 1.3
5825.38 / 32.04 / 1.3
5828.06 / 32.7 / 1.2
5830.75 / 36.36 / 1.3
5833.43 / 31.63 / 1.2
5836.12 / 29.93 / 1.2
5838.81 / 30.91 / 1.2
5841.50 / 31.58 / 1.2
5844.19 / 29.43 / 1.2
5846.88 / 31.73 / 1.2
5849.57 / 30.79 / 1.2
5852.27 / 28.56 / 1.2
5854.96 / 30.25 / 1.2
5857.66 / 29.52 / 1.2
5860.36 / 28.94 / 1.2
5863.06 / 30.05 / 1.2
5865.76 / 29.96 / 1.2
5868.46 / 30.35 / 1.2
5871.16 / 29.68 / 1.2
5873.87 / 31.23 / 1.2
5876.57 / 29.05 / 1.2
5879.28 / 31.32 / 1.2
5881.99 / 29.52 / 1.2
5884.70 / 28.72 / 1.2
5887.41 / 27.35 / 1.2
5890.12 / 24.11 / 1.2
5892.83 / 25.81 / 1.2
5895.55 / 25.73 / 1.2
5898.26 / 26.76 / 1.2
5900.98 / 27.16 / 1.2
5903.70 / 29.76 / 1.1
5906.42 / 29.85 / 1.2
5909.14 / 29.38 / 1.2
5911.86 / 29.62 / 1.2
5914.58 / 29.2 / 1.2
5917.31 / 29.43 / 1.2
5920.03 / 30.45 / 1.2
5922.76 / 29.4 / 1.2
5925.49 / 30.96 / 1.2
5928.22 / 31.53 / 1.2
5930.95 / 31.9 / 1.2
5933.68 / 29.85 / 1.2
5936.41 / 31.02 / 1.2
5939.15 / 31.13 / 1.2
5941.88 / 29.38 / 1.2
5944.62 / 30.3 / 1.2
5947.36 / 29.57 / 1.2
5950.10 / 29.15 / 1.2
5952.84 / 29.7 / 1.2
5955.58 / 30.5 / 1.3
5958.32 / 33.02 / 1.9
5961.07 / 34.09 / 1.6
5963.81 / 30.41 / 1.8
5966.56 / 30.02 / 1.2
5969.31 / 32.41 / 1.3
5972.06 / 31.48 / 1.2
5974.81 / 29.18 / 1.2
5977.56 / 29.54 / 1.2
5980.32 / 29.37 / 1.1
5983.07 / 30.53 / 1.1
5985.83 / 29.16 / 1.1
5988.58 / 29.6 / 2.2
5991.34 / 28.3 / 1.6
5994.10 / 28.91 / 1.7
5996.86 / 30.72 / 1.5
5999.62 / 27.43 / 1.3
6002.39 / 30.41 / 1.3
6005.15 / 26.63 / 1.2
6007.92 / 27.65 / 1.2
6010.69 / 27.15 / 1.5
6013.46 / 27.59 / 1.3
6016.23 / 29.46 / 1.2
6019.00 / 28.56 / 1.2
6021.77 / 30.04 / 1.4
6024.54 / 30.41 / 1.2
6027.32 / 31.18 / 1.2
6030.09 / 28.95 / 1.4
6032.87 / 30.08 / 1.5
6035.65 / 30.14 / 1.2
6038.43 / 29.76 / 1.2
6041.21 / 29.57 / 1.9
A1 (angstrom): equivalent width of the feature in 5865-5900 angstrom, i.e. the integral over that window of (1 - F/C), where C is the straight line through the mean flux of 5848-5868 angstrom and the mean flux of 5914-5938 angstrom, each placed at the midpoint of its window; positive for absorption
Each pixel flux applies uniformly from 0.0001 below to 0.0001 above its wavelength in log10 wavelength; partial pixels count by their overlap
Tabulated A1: 1.90 angstrom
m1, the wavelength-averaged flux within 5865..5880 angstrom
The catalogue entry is 30.2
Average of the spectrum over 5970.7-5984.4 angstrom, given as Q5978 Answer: 30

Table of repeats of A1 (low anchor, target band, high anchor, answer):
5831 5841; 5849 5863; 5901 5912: 0.6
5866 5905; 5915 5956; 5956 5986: -0.6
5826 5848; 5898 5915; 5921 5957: 1.0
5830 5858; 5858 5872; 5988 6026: 0.4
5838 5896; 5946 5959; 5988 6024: -0.6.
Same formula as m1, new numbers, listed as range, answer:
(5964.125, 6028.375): 29.4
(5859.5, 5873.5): 29.9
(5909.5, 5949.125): 30.2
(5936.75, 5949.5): 30.1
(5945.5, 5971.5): 31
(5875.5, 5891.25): 28.4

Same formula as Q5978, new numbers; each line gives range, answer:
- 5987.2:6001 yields 29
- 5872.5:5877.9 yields 30.1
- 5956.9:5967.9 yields 31.9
